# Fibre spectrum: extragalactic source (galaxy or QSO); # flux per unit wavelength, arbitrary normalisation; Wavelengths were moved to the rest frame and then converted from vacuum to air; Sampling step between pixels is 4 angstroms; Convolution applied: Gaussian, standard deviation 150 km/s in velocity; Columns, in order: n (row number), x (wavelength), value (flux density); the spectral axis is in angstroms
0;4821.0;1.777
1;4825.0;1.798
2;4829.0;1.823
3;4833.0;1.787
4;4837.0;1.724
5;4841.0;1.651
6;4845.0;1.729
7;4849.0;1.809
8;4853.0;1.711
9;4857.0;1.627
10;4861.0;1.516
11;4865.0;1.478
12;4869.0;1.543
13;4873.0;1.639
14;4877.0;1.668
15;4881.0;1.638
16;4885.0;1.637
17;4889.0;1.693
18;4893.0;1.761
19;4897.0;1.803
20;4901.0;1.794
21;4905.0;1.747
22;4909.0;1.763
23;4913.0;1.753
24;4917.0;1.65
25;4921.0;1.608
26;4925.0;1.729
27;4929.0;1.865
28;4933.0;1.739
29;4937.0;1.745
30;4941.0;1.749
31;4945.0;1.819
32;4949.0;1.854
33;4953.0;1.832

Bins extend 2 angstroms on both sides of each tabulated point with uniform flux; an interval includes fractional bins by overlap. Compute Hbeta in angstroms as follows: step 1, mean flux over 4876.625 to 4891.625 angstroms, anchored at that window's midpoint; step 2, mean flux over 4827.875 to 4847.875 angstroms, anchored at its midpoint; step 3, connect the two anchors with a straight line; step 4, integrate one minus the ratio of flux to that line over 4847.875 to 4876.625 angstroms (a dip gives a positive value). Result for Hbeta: 1.5 angstroms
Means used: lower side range 1.74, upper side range 1.66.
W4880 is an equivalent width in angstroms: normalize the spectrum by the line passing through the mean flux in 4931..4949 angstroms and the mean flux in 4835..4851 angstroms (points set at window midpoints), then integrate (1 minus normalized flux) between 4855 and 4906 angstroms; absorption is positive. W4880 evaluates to 2.6 angstroms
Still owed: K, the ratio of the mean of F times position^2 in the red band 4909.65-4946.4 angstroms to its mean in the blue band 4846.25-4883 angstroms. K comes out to 1.1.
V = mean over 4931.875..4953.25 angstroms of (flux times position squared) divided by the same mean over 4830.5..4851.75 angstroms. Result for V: 1.1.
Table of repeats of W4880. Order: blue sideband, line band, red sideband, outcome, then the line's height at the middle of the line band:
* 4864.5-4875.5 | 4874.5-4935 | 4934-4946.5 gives -2.1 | 1.67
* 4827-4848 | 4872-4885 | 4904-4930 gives 0.7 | 1.74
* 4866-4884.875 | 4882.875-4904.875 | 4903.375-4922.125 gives -1.0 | 1.66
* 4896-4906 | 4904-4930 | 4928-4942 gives 0.8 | 1.78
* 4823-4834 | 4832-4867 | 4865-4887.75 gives 1.1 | 1.72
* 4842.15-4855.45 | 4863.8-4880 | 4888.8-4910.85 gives 1.5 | 1.75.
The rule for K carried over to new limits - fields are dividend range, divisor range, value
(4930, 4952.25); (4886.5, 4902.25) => 1.04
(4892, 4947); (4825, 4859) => 1.04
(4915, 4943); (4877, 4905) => 1.02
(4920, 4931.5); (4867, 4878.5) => 1.10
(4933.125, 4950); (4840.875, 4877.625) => 1.13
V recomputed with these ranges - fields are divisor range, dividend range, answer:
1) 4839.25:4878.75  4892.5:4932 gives 1.09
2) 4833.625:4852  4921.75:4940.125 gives 1.05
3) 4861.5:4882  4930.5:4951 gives 1.16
